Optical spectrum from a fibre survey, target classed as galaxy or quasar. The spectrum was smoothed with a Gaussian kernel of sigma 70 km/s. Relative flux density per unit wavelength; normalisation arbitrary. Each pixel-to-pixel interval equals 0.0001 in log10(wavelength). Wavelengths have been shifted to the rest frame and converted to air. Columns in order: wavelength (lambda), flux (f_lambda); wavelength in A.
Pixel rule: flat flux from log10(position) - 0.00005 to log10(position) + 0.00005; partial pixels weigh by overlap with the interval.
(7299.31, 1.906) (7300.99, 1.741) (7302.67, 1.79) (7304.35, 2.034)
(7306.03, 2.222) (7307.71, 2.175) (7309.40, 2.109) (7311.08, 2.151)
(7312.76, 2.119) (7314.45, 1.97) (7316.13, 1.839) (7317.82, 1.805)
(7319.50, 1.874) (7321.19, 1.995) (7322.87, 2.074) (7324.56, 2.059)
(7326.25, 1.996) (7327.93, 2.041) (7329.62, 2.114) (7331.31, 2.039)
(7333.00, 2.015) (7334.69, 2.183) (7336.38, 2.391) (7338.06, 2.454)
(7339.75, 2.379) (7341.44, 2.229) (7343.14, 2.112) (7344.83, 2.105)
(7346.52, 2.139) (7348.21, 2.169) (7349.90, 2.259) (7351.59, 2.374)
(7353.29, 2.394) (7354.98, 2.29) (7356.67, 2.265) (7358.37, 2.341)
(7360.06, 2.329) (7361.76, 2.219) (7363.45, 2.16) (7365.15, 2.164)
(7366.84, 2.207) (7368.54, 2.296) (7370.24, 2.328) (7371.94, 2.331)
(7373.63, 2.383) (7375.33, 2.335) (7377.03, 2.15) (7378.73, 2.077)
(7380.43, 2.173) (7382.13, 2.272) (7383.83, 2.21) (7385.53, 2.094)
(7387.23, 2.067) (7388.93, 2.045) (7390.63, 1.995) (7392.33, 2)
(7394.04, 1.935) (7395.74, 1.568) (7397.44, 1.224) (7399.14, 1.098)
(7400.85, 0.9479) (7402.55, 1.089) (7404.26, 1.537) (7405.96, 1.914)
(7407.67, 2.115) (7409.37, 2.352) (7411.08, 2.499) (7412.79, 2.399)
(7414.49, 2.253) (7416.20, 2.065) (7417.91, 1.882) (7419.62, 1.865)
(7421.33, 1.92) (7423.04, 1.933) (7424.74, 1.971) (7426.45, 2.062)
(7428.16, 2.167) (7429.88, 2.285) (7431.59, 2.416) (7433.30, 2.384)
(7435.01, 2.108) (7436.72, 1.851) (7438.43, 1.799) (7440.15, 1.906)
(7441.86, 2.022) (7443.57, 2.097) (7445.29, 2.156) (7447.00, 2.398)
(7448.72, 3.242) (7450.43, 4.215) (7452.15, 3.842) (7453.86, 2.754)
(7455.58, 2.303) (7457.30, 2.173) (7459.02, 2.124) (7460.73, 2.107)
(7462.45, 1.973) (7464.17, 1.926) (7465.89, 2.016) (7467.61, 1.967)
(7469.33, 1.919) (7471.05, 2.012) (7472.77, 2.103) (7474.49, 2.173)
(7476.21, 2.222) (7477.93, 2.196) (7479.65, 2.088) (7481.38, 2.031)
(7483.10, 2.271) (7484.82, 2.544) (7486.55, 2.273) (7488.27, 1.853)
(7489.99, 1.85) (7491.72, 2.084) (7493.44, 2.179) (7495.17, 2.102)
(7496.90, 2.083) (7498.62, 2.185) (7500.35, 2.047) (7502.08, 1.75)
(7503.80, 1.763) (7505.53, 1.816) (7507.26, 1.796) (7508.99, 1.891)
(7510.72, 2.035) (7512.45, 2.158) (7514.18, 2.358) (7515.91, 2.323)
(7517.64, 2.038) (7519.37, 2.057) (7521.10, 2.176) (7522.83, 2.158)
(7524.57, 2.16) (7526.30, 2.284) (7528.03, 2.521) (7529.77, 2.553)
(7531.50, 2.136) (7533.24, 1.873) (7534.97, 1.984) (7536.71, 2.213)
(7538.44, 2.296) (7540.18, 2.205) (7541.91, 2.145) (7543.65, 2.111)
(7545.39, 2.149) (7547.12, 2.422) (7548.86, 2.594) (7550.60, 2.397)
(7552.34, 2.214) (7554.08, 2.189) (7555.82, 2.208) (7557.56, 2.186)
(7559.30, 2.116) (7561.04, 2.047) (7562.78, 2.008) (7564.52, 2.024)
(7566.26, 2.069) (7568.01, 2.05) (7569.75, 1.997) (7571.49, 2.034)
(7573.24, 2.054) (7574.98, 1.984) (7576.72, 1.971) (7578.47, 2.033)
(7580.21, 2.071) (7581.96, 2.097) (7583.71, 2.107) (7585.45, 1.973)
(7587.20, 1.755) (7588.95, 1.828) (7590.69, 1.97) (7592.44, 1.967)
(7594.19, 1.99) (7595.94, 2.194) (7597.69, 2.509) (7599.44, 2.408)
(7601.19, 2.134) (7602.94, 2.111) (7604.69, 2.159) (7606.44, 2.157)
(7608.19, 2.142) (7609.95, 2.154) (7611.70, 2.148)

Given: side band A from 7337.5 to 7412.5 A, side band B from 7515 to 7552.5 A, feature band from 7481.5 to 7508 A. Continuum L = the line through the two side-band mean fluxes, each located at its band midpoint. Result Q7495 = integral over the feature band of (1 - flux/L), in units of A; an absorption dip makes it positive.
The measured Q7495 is 1.8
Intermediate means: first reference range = 2.08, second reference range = 2.23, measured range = 2.04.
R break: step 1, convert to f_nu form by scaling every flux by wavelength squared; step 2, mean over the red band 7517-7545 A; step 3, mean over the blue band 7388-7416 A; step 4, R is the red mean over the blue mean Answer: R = 1.24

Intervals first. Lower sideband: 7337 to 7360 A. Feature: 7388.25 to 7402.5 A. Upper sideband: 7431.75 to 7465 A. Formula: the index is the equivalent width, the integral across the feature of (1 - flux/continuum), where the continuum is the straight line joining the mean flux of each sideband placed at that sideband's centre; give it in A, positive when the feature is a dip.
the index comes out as 4.7 A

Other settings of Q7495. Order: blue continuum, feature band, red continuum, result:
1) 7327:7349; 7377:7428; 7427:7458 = 9.2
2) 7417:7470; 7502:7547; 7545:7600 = 0.8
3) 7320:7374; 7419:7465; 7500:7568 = -2.6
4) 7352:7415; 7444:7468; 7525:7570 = -4.5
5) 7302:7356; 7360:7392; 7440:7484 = 0.0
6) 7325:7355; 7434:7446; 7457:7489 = 0.8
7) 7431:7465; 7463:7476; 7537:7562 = 1.8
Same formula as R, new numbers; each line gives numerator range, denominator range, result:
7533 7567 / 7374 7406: 1.24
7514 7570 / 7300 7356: 1.10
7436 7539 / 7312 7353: 1.08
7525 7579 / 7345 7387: 1.01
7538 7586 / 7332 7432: 1.07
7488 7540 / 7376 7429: 1.12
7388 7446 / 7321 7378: 0.89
